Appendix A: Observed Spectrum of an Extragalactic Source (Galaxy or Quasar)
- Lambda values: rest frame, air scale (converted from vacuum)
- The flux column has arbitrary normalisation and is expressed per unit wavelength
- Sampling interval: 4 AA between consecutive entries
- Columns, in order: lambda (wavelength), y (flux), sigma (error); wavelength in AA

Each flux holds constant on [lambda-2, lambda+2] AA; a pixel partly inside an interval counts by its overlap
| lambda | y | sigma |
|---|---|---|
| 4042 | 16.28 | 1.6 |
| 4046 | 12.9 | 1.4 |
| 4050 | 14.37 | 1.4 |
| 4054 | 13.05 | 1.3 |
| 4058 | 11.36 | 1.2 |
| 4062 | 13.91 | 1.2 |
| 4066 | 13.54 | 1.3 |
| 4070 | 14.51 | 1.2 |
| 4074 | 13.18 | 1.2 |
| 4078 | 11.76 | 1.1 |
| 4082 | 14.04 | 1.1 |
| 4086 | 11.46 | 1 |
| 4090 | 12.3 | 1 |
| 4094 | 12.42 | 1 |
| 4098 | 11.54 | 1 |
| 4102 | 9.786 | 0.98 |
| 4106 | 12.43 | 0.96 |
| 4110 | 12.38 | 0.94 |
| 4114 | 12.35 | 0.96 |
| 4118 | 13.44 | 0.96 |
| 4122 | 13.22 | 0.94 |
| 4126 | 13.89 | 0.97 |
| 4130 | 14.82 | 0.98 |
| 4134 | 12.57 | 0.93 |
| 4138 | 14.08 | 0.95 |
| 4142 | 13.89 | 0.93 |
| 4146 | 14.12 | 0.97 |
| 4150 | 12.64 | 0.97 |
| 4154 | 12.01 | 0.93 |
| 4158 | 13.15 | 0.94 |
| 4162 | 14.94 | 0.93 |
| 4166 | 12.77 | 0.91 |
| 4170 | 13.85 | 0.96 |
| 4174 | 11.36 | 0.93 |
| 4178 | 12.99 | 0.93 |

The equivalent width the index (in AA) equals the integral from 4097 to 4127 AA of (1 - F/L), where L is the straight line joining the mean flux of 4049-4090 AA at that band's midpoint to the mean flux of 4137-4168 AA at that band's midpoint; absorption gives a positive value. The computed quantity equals 2.01 AA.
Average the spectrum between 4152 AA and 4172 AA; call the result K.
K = 13.3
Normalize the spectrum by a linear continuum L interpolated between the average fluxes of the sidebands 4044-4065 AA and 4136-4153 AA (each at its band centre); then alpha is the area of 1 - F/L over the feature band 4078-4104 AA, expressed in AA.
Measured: 2.7 AA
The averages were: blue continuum 13.1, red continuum 13.6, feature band 11.9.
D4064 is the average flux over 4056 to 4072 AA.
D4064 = 13.3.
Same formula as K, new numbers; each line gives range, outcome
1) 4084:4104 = 11.5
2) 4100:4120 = 12.1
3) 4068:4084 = 13.4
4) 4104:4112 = 12.4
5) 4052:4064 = 12.8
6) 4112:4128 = 13.2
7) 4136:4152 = 13.7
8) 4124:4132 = 14.4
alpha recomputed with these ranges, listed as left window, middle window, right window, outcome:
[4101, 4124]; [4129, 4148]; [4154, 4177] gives -1.7 AA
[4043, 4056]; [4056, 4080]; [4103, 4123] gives 0.5 AA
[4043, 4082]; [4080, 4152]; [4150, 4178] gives 1.5 AA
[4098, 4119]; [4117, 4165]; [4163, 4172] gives -2.8 AA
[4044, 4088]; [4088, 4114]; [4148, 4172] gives 2.6 AA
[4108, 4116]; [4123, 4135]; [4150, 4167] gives -1.1 AA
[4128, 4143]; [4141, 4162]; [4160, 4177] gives 0.4 AA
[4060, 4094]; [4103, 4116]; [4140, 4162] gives 1.0 AA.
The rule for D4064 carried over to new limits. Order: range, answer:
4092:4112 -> 11.7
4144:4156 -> 12.9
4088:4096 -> 12.4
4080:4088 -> 12.8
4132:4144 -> 13.5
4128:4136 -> 13.7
